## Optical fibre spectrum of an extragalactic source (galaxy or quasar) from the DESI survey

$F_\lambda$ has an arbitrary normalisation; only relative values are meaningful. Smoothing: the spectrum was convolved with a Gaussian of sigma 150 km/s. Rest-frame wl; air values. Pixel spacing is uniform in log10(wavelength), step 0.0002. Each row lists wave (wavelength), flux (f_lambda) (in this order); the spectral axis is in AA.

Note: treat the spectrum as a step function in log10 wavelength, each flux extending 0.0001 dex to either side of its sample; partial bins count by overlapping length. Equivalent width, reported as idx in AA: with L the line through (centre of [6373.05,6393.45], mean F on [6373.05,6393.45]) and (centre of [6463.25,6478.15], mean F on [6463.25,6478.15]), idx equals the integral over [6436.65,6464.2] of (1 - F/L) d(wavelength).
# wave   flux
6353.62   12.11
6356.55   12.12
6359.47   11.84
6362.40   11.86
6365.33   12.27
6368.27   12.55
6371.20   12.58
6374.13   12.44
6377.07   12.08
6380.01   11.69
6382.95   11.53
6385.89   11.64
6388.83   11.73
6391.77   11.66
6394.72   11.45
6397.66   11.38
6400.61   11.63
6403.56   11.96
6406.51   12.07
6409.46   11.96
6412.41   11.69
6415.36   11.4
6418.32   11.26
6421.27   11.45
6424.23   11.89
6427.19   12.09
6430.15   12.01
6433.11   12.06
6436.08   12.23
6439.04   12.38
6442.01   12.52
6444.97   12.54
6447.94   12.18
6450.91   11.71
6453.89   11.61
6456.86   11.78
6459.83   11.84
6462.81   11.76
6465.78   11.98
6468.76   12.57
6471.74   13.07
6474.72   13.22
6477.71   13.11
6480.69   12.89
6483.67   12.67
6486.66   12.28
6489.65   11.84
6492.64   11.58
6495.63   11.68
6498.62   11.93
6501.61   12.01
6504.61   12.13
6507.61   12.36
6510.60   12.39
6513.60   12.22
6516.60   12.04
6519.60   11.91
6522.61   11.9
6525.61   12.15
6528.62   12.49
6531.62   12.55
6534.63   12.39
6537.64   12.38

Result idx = 1.0 AA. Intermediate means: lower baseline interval 11.8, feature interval 12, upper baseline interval 12.7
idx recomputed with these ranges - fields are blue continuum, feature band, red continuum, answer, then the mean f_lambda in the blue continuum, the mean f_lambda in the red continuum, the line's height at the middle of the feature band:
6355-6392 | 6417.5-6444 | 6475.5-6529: 0.2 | 12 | 12.2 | 12.1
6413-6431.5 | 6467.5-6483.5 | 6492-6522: -1.4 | 11.7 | 12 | 11.9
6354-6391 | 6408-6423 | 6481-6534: 0.6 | 12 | 12.1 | 12.1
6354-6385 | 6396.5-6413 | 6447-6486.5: 0.5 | 12.1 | 12.3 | 12.2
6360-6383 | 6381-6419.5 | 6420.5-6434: 1.2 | 12.1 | 11.9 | 12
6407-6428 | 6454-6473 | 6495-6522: -0.4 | 11.7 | 12.1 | 11.9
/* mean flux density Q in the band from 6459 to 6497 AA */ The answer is 12.4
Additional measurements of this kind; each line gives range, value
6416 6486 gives 12.2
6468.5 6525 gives 12.3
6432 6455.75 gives 12.1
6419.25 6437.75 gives 11.9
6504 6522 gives 12.2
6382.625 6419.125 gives 11.7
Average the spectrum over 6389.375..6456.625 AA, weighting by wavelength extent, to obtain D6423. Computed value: 11.9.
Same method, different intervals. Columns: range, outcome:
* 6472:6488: 12.9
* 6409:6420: 11.5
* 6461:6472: 12.3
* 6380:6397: 11.6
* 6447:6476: 12.2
